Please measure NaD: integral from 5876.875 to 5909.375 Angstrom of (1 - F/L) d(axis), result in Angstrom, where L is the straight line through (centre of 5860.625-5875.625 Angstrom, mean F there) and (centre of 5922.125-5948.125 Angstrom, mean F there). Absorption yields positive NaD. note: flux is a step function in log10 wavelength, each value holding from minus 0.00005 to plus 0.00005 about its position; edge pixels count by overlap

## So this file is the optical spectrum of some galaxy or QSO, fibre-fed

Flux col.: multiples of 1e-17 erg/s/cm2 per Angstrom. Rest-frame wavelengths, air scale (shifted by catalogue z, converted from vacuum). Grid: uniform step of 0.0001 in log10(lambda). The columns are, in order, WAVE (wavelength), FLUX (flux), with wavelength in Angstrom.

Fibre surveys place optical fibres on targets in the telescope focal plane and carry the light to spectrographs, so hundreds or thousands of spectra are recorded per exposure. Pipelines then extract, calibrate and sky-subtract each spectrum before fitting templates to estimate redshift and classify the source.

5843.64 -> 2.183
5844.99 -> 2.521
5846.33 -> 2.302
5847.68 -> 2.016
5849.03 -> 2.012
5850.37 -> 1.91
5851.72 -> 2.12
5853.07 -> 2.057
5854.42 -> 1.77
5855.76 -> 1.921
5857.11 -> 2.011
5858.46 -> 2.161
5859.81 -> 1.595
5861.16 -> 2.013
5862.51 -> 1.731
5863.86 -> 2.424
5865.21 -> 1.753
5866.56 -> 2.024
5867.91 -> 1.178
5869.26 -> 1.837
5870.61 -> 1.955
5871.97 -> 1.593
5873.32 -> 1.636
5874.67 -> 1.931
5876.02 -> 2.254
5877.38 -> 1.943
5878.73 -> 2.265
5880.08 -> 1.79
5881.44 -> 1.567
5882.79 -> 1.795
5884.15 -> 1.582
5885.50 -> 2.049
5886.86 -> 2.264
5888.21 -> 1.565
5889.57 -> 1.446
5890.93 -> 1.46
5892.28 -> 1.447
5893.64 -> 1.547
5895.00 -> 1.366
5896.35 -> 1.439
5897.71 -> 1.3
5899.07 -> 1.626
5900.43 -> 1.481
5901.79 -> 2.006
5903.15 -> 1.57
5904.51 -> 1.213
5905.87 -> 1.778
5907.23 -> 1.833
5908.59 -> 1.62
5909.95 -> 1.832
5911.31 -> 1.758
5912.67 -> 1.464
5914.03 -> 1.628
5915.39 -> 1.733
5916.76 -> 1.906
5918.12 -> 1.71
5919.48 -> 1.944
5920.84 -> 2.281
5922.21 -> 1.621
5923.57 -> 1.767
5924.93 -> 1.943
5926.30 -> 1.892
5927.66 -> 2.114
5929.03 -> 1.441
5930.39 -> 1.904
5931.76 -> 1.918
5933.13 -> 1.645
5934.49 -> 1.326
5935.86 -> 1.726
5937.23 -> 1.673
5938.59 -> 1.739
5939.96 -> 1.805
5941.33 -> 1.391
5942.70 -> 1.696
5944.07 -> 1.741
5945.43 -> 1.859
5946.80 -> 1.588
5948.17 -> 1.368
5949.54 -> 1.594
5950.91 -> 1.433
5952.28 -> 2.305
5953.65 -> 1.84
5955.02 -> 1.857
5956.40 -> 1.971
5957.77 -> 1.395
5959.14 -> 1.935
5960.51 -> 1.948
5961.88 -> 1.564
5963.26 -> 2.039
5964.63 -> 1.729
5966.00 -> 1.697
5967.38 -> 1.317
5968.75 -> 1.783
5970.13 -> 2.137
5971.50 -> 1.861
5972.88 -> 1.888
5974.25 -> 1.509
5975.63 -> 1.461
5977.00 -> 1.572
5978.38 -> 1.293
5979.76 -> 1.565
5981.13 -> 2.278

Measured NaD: 2.3 Angstrom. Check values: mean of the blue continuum 1.83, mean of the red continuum 1.72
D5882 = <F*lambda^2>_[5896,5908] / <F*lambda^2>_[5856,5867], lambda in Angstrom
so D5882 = 0.82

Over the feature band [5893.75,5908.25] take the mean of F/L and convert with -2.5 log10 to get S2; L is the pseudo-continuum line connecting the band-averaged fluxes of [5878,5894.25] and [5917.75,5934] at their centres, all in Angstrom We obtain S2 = 0.14 mag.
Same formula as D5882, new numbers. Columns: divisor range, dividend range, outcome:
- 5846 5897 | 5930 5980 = 0.96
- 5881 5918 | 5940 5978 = 1.07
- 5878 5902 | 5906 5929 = 1.10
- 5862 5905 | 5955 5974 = 1.07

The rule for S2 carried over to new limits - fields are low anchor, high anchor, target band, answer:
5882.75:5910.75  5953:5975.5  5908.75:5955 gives -0.028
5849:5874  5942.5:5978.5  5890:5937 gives 0.070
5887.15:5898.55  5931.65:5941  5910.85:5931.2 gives -0.134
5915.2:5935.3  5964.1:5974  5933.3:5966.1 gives 0.041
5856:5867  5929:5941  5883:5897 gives 0.147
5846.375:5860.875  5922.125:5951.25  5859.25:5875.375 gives 0.069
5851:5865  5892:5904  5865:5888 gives -0.050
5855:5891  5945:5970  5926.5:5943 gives 0.042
